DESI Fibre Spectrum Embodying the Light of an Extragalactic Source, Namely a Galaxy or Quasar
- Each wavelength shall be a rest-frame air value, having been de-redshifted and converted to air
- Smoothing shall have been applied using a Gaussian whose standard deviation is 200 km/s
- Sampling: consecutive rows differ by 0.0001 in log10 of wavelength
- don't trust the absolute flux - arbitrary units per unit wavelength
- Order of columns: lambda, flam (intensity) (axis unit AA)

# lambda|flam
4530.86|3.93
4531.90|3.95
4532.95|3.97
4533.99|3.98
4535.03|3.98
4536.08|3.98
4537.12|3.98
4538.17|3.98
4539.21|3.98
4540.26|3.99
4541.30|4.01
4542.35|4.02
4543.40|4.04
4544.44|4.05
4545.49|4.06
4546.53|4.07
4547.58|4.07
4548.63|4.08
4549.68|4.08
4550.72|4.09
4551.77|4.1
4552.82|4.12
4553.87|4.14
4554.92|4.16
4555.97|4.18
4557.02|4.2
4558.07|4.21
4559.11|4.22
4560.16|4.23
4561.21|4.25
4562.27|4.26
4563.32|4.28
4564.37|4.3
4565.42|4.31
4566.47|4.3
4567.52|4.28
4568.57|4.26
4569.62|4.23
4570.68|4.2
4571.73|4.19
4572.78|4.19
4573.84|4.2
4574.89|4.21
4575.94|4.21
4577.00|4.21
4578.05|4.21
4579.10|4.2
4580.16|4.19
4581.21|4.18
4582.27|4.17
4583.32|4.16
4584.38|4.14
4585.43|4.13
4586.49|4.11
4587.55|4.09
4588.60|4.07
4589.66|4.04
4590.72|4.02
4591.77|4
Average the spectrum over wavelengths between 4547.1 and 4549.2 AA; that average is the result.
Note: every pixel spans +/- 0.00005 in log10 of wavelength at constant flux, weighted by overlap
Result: 4.06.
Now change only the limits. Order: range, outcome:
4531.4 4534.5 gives 3.96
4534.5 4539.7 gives 3.98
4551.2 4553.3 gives 4.1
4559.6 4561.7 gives 4.24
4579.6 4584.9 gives 4.16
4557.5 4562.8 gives 4.23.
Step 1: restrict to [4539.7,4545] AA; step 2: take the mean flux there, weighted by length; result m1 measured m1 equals 4.02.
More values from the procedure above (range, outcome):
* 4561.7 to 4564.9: 4.27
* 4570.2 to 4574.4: 4.2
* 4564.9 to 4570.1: 4.28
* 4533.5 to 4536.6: 3.98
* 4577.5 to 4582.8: 4.2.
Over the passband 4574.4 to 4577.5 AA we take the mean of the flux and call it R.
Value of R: 4.21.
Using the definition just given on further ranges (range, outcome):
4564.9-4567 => 4.31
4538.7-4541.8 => 3.99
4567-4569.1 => 4.28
